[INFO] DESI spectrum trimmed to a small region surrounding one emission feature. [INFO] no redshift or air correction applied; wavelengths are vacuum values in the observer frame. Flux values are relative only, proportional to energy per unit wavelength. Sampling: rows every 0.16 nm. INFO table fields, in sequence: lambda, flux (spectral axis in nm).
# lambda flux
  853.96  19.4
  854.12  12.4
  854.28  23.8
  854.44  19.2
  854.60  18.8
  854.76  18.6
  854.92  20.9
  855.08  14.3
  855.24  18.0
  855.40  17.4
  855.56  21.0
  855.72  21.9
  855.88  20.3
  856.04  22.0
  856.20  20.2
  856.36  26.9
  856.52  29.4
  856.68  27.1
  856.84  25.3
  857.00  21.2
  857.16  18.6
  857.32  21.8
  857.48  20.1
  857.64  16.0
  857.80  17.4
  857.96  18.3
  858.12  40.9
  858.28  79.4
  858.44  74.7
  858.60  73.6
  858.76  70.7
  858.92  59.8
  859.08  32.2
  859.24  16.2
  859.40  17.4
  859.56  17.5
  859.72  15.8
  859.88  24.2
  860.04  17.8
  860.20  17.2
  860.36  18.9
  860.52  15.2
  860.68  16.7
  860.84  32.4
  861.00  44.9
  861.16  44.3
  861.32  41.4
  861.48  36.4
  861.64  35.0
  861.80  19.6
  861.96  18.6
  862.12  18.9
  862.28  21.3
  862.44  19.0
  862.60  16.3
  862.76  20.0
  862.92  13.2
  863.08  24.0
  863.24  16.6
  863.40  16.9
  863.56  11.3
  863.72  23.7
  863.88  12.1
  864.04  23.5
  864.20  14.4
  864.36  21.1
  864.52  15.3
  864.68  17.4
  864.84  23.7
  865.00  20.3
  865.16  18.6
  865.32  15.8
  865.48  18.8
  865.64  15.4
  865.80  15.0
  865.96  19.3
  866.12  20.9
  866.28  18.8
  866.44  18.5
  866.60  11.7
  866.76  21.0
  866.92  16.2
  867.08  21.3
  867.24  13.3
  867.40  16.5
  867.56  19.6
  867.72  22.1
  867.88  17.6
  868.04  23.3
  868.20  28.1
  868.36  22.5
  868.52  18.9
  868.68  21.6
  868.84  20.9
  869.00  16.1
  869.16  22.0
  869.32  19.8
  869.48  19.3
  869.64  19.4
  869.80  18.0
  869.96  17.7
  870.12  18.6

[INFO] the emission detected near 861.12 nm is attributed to [N II]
